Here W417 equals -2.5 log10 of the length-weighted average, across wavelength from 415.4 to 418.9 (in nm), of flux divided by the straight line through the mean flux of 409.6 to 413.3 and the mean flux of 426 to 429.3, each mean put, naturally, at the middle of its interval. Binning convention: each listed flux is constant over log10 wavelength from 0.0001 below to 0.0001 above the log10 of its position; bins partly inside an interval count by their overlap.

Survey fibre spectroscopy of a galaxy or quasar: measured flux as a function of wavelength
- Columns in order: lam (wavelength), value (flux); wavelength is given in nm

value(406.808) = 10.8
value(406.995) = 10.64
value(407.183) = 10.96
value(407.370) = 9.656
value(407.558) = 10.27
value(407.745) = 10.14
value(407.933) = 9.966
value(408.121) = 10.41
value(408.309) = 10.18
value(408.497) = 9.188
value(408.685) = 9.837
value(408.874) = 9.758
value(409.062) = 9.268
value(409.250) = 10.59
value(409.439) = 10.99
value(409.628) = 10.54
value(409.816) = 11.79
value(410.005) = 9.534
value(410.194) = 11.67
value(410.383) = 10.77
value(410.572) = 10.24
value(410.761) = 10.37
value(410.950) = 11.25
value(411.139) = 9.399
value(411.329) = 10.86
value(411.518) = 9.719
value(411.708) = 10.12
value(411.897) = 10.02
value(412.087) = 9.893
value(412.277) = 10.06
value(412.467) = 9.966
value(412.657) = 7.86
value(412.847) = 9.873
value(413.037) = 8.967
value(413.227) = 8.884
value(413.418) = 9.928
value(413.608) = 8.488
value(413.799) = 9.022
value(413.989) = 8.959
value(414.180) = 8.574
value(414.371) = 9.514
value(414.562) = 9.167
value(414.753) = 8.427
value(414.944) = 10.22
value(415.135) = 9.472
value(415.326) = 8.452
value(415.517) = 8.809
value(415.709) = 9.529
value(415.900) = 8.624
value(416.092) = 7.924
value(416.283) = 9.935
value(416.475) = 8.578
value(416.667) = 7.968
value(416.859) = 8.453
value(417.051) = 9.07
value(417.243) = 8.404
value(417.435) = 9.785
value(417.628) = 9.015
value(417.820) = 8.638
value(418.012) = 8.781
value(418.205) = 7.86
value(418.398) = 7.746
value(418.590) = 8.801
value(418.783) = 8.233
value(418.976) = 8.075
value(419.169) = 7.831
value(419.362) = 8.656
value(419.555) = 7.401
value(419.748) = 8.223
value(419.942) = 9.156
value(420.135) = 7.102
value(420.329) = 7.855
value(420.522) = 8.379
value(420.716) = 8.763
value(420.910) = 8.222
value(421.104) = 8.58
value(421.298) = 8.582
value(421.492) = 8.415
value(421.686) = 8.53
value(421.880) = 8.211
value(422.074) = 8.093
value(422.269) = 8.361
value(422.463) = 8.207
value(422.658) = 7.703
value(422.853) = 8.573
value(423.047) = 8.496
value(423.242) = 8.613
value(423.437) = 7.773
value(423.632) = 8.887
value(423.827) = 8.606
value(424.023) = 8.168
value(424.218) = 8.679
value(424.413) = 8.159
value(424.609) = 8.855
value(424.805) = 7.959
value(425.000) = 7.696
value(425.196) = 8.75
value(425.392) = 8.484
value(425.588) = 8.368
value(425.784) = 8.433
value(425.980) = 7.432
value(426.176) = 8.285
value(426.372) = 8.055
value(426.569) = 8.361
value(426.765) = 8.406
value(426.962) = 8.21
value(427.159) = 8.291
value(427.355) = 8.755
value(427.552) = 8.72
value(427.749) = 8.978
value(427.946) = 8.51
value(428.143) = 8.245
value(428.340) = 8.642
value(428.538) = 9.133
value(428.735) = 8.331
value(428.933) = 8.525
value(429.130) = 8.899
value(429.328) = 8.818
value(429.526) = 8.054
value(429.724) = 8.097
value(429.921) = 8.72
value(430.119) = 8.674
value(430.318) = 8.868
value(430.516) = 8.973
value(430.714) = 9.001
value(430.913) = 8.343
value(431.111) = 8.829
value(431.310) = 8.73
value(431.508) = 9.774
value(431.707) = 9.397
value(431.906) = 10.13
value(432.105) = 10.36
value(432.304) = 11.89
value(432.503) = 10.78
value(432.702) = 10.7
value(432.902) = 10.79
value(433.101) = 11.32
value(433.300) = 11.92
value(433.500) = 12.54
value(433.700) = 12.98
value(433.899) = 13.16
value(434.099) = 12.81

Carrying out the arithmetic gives 0.10 mag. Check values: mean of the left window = 10.1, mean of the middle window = 8.67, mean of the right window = 8.5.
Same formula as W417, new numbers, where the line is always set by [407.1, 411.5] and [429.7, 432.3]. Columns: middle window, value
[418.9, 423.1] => 0.178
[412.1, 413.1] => 0.083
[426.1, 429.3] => 0.102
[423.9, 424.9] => 0.143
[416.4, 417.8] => 0.136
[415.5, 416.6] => 0.126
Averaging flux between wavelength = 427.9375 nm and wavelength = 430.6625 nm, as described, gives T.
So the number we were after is 8.62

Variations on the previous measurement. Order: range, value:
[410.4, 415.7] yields 9.52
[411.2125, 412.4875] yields 10.1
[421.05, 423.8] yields 8.36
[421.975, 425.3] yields 8.33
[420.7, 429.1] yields 8.4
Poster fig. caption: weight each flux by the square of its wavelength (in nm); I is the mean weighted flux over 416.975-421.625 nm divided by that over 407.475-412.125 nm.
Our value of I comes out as 0.86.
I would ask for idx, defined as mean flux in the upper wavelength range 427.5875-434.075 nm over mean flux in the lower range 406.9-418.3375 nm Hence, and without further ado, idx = 1.0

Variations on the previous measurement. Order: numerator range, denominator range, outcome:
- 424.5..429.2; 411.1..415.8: 0.90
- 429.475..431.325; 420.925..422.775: 1.04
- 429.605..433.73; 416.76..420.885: 1.19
